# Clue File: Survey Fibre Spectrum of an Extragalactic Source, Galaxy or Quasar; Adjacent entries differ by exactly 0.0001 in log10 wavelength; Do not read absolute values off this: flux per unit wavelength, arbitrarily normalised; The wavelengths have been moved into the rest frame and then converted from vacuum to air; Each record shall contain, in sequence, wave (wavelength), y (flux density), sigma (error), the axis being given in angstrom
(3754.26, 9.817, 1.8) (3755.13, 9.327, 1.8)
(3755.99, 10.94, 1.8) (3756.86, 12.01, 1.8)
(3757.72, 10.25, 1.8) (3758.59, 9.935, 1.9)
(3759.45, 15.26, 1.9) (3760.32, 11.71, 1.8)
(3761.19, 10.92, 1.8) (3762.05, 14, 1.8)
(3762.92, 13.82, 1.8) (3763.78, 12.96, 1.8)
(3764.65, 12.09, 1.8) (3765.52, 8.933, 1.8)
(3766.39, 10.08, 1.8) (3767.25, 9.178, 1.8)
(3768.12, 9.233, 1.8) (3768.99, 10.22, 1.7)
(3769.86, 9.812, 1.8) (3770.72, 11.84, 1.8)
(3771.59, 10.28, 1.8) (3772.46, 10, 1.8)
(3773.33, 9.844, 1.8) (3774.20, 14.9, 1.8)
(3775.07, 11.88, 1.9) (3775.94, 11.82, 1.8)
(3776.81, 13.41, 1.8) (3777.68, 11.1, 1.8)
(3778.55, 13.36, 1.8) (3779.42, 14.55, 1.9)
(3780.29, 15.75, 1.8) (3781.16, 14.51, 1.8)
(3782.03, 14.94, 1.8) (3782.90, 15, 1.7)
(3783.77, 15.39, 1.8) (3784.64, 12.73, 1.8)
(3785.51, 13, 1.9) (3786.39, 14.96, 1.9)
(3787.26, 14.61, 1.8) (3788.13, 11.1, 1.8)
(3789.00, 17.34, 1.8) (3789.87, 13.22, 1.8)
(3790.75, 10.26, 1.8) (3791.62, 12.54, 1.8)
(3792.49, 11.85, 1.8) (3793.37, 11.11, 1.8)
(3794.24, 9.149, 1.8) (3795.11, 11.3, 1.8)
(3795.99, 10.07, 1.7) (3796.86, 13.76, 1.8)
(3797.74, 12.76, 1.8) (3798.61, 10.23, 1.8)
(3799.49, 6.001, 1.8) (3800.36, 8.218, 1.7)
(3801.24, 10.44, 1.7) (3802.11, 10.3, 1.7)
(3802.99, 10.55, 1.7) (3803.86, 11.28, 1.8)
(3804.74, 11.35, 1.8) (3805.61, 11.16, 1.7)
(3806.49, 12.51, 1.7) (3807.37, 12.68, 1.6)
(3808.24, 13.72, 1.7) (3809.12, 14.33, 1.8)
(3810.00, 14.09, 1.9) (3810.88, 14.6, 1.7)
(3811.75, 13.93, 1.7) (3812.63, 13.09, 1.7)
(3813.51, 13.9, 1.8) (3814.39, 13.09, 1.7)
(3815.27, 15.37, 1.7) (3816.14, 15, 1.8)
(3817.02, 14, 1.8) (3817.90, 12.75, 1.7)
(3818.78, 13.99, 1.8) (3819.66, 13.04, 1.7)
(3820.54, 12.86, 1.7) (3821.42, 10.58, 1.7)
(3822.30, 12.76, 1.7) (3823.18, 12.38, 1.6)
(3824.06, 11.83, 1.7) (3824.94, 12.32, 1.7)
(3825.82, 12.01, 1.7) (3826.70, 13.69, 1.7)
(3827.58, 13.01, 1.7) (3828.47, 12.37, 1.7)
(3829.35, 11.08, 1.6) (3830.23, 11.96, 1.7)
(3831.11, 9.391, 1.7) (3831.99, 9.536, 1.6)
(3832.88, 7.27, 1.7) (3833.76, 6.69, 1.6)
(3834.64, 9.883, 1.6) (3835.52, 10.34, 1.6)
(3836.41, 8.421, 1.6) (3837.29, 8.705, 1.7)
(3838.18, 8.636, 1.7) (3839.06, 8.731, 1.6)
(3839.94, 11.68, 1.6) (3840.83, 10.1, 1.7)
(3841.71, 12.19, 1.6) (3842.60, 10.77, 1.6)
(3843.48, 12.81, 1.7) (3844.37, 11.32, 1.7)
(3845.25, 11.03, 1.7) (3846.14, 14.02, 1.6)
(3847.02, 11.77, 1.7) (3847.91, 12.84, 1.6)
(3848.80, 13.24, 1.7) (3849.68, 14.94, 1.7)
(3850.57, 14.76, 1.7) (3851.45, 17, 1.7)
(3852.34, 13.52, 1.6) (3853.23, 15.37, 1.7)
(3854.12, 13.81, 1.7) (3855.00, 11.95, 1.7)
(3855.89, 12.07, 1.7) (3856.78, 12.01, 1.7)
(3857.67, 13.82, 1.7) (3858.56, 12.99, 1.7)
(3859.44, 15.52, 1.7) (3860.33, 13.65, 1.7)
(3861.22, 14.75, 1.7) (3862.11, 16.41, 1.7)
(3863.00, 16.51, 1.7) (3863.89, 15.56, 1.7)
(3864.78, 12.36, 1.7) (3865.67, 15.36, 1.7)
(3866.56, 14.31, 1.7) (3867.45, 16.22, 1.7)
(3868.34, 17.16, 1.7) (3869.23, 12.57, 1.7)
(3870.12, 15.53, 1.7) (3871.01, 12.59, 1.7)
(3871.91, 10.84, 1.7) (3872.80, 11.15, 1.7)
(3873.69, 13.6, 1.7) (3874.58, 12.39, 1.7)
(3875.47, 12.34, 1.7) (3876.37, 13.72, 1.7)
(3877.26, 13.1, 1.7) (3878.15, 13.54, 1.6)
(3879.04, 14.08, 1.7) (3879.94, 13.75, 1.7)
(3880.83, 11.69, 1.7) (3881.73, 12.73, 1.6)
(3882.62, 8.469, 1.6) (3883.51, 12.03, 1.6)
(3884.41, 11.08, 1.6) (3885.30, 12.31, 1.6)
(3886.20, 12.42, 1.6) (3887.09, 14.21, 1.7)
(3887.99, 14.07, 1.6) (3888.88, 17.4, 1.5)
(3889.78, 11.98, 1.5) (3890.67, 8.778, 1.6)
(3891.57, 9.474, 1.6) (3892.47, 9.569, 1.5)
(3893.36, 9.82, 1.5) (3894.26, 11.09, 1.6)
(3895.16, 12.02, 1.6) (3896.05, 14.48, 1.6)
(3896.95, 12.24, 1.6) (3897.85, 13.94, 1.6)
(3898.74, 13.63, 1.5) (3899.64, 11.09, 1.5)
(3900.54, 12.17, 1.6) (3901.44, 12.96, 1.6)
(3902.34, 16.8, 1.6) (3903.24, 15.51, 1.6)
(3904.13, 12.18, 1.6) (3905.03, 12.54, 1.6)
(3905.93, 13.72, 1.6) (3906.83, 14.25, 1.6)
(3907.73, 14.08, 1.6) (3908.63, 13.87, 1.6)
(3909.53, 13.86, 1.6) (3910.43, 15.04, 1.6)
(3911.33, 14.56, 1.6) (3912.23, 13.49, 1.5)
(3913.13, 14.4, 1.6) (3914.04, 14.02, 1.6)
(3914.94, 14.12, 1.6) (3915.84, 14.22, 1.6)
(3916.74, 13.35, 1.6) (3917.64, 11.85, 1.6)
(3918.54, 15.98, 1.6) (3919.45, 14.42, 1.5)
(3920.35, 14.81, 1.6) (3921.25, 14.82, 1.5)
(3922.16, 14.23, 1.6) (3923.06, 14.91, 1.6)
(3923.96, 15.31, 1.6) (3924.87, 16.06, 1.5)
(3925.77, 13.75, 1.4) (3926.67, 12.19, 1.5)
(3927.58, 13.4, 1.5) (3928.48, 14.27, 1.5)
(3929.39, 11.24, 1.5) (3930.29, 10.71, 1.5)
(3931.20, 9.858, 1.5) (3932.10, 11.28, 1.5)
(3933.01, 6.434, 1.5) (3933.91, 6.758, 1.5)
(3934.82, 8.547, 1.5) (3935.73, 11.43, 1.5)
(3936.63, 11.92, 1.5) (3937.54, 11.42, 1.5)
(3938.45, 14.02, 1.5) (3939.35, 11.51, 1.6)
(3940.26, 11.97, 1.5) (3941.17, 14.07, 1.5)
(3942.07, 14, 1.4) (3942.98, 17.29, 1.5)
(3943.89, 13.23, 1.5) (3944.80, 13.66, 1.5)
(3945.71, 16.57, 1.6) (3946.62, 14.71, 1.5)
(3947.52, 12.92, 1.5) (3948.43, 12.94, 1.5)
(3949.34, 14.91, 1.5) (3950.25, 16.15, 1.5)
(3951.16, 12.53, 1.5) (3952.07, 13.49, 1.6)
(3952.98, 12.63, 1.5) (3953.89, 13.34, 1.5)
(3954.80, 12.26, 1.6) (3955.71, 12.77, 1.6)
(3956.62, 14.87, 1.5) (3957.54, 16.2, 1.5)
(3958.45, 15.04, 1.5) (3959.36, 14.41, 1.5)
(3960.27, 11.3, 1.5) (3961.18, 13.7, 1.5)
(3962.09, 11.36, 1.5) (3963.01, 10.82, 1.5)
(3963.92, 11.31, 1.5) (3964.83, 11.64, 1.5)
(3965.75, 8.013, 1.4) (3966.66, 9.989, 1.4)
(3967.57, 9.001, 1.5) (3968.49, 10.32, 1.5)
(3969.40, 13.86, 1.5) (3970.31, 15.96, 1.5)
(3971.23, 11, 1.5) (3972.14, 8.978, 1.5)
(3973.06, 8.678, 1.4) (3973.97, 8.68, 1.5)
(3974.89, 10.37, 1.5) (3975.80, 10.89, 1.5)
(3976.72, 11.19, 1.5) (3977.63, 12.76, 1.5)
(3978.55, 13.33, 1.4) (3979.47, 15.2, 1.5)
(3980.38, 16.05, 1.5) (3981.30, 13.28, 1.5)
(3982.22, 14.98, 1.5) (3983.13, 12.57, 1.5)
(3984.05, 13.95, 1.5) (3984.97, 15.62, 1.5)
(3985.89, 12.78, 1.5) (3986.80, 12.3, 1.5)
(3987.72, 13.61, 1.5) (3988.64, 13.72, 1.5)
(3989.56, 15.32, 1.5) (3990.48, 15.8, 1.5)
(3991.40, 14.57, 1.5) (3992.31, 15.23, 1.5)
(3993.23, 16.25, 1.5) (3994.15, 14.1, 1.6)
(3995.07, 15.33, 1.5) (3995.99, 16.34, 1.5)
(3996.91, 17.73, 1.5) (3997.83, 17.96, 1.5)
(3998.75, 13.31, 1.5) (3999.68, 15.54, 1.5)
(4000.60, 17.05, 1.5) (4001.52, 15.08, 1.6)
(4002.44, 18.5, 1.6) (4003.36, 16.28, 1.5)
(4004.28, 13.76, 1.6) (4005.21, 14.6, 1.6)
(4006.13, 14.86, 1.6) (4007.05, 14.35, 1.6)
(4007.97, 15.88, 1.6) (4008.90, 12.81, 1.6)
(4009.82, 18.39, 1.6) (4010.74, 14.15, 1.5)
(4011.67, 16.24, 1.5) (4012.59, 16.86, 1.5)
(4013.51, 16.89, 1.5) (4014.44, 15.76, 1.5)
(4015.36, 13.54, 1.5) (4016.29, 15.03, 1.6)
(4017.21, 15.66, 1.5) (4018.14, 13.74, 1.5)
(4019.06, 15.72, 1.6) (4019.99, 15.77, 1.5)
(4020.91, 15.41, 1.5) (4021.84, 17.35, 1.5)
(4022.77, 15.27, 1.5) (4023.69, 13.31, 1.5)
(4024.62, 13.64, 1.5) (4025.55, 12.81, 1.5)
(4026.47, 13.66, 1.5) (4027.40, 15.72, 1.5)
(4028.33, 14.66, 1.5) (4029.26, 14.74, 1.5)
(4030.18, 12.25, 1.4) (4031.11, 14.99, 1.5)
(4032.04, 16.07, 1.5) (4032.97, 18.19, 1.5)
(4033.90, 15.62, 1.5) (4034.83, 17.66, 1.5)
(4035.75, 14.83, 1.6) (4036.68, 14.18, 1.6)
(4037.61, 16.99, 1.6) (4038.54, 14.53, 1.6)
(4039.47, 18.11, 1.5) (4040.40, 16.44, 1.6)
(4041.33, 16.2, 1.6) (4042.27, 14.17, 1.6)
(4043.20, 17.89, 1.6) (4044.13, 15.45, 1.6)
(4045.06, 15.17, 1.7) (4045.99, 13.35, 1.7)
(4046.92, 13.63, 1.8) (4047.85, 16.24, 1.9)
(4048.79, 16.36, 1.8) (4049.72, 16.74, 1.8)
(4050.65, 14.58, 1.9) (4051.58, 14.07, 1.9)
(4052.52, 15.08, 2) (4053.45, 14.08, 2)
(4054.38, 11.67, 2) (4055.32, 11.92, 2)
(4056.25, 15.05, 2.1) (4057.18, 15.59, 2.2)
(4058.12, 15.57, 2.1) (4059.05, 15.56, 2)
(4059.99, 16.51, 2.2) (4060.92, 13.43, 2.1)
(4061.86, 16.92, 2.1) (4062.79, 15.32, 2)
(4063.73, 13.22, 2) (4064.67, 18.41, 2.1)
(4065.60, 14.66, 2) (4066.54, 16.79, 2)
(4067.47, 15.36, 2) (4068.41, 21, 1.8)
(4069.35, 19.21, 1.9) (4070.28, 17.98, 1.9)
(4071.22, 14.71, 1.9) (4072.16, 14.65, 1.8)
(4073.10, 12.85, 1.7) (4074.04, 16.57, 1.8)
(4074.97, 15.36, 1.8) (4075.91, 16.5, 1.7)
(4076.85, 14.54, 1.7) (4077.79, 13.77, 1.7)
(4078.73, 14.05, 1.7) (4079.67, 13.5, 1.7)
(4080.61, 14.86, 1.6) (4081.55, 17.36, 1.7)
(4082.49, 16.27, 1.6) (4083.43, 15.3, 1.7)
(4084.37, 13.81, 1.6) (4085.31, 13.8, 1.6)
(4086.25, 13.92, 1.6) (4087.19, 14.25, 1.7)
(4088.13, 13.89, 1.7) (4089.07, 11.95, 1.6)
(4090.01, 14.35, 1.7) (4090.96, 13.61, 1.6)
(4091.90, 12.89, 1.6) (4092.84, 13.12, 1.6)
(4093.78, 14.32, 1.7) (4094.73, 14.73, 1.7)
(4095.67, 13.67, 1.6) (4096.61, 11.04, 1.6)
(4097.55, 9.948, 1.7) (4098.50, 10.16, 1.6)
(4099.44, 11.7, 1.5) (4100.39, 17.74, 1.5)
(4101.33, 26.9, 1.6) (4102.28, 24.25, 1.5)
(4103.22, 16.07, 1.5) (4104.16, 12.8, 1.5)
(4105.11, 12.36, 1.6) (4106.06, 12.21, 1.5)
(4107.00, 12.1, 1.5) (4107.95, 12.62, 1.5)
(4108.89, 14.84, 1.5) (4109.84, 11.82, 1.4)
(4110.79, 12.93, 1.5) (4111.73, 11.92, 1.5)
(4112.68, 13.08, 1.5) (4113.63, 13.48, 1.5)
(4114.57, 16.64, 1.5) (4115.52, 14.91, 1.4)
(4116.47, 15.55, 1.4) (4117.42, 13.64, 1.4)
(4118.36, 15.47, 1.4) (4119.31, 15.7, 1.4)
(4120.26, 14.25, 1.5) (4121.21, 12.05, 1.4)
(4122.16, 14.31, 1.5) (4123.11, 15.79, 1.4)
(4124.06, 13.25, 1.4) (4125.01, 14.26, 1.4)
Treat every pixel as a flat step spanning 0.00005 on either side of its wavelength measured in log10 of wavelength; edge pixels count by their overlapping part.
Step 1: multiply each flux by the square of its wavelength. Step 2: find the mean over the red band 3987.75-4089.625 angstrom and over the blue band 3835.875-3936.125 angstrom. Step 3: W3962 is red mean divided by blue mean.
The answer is 1.3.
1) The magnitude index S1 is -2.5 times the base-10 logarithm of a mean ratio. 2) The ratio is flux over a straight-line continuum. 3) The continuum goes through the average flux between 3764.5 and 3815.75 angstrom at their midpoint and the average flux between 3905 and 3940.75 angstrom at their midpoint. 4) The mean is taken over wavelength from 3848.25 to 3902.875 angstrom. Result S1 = -0.05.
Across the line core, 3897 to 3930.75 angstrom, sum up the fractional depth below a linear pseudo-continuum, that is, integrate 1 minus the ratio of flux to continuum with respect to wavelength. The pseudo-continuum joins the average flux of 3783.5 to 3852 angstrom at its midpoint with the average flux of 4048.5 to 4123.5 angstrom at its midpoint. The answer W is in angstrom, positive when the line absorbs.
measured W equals -2.13 angstrom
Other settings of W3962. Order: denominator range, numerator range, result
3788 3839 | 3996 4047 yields 1.47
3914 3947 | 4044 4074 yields 1.26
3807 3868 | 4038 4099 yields 1.31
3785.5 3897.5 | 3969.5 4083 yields 1.32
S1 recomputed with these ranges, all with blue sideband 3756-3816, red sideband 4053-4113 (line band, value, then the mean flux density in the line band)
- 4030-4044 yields -0.12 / 15.9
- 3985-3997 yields -0.07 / 14.8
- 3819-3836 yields 0.12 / 11.2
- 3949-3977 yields 0.13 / 12.1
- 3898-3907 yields -0.02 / 13.5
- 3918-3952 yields 0.03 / 13.1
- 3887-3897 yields 0.09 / 12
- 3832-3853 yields 0.12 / 11.3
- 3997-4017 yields -0.11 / 15.6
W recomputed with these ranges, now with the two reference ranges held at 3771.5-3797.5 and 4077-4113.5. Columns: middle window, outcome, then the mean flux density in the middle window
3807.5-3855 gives 2.72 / 12.3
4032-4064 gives -3.17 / 15.3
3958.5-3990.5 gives 3.01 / 12.4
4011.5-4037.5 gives -2.56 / 15.2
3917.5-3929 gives -0.81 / 14.4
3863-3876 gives -0.62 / 13.8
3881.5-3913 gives 1.16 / 12.8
